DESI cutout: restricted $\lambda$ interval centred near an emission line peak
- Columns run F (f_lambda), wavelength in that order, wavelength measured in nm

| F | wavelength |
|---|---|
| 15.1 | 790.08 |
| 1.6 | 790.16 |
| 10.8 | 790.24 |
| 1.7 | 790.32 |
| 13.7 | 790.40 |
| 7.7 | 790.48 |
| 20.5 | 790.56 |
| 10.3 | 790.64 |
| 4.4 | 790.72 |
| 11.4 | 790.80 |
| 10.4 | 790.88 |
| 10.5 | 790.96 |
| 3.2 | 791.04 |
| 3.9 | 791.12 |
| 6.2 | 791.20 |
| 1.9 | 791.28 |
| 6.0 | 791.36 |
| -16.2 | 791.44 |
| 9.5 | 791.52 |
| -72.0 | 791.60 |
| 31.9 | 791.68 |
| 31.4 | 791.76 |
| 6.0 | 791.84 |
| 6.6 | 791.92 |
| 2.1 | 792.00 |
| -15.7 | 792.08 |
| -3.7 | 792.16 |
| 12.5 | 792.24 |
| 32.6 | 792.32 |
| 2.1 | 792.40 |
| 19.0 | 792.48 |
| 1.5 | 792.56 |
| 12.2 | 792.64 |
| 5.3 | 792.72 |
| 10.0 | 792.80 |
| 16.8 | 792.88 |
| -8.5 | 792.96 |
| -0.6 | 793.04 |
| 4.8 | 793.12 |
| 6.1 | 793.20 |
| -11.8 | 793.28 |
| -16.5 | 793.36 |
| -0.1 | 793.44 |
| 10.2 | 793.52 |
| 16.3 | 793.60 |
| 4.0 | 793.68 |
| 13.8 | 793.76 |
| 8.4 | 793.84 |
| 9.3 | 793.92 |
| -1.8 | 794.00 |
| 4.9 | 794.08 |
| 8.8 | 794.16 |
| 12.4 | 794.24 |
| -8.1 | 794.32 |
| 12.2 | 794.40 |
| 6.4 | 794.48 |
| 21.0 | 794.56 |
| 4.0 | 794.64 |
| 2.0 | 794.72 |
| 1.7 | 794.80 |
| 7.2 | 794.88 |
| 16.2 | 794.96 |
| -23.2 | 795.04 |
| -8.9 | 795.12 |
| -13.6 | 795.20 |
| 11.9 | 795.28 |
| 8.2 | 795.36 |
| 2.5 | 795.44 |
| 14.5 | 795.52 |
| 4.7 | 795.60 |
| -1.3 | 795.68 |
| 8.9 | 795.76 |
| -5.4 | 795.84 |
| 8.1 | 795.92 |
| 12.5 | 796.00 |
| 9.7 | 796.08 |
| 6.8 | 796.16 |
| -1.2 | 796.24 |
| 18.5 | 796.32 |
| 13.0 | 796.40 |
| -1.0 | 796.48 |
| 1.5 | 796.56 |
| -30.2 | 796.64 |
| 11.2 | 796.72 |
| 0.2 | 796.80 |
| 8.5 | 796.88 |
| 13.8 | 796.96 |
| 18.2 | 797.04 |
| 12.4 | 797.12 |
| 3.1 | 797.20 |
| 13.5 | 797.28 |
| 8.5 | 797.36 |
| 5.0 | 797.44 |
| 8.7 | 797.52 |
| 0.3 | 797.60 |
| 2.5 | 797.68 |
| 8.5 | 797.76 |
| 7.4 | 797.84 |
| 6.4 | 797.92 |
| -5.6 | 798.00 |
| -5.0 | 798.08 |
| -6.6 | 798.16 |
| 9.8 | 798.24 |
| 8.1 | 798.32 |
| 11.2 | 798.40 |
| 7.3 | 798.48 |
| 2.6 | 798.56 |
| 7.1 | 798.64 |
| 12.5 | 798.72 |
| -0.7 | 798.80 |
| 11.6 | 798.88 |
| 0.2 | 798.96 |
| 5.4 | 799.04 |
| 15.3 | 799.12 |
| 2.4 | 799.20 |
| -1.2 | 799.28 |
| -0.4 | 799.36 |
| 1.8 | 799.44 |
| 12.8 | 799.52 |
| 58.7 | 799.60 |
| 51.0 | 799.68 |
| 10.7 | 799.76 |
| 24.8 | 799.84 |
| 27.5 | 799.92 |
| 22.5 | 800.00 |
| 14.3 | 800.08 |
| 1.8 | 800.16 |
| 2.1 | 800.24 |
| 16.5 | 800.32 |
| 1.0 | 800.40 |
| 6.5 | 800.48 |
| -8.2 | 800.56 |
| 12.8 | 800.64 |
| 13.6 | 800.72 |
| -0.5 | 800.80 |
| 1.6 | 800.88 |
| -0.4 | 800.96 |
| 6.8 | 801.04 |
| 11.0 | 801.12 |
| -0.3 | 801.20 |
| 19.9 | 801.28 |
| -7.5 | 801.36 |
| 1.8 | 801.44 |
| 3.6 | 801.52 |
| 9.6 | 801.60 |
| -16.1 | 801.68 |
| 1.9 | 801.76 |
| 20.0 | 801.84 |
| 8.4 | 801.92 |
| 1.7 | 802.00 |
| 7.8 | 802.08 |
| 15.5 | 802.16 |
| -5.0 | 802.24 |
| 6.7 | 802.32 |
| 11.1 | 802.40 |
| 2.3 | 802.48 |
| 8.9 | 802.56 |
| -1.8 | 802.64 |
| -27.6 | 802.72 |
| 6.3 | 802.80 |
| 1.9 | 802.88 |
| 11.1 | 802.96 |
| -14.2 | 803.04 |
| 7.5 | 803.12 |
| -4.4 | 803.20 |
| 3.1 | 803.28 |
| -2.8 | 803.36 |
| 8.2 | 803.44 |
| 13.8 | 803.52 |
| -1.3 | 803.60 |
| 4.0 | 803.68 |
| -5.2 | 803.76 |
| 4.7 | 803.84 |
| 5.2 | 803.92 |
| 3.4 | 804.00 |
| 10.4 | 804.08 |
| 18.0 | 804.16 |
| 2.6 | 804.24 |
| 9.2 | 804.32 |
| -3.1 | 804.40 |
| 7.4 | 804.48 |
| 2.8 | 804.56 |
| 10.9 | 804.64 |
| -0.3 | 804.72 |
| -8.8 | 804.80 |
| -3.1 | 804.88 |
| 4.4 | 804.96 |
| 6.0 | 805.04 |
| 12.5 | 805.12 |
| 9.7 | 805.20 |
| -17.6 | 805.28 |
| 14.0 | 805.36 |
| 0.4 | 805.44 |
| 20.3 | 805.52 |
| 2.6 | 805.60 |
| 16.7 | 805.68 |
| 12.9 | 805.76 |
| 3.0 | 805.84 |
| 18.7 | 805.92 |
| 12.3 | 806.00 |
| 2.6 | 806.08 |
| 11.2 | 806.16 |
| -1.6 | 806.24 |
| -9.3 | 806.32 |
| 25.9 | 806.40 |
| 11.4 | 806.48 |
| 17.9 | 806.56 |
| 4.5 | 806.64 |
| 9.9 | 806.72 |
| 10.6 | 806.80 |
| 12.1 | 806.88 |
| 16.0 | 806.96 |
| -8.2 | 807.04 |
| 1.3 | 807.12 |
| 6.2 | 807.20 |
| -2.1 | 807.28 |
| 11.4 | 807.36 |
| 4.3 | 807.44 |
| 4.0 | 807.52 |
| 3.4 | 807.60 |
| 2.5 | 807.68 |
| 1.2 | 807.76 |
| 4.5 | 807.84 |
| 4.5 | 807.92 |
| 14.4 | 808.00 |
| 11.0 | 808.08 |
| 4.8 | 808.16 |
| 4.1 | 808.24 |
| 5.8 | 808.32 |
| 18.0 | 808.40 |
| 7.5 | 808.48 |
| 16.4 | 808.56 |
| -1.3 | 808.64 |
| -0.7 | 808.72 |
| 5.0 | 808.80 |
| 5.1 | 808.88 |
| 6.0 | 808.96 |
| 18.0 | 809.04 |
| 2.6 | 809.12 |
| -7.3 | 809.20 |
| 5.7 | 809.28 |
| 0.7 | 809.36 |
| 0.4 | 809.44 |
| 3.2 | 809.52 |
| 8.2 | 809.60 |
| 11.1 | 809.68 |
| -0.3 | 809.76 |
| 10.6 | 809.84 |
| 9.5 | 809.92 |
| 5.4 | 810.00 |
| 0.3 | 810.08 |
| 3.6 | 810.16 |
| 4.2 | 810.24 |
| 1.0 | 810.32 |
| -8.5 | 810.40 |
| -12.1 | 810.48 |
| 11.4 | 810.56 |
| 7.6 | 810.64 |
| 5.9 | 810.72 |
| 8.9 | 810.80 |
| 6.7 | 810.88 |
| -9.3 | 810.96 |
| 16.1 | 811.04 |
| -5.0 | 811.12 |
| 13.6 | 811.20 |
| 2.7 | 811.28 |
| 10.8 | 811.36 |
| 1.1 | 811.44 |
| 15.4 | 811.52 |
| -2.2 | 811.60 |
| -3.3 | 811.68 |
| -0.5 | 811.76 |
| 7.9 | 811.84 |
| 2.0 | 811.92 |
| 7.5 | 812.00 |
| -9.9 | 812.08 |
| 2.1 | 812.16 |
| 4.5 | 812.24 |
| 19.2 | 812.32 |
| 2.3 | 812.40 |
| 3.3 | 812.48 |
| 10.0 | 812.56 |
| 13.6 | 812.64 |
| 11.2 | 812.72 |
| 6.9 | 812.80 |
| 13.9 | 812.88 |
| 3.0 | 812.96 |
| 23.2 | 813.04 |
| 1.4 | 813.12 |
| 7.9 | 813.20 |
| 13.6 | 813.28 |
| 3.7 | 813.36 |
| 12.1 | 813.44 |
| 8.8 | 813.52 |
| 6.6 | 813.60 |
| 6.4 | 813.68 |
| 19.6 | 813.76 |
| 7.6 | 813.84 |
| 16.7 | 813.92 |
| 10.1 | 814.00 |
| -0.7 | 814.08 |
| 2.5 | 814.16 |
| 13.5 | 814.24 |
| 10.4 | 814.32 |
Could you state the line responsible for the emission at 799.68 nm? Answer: H-gamma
